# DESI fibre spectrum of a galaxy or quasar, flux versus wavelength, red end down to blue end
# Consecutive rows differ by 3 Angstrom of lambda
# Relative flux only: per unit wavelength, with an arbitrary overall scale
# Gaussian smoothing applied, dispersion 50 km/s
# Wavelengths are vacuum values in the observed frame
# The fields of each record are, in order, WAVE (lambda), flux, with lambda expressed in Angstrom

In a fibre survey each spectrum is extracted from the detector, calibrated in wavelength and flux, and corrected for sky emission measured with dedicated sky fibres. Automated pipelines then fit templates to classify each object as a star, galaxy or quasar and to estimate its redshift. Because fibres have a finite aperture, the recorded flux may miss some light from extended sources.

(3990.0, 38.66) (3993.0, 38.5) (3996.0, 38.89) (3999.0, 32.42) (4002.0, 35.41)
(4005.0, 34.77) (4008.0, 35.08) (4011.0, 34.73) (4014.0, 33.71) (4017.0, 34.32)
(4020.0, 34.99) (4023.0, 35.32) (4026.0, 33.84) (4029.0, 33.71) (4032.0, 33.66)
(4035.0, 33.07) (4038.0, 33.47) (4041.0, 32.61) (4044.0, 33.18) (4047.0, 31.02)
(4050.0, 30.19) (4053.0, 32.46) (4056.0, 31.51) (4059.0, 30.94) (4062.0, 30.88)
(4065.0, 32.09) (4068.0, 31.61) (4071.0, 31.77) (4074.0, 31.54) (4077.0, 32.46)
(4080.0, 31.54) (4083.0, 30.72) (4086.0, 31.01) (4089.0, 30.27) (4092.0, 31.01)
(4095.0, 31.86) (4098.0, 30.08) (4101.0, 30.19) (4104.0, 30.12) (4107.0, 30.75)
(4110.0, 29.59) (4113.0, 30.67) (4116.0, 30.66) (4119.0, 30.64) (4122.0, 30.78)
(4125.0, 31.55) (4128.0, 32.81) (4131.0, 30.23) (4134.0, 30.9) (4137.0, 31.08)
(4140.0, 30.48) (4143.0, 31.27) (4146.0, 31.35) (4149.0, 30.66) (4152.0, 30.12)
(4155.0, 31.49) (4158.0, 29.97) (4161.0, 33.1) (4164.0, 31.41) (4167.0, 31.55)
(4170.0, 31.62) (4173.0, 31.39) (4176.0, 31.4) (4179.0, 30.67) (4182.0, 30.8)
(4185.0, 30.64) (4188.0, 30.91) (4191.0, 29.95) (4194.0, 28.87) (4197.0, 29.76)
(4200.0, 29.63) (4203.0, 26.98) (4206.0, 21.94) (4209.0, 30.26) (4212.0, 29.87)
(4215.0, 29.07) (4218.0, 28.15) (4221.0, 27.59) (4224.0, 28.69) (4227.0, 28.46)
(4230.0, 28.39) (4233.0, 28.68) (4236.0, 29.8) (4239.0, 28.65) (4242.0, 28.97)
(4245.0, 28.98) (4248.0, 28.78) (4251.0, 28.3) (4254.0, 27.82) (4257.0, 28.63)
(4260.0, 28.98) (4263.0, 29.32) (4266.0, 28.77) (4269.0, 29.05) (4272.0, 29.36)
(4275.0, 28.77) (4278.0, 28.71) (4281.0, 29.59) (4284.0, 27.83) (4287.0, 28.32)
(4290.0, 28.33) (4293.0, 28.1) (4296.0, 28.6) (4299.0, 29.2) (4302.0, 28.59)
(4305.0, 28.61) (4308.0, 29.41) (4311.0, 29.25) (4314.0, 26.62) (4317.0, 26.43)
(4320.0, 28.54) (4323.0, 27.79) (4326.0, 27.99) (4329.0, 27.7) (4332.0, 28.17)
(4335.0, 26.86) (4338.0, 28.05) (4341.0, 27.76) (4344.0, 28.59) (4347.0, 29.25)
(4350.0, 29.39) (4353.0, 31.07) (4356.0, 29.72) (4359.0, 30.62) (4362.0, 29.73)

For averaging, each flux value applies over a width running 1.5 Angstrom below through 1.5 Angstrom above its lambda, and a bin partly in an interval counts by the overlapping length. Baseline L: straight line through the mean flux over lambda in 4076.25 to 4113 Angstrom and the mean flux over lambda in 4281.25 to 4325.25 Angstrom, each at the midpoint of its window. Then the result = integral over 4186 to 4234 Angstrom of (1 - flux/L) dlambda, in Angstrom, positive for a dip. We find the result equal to 1.3 Angstrom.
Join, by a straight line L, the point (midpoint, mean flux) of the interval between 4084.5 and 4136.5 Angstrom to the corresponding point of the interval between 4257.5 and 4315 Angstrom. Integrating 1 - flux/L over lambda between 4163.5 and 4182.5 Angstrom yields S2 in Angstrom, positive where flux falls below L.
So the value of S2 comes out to -0.8 Angstrom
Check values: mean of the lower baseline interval 30.8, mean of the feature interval 31.3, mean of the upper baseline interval 28.7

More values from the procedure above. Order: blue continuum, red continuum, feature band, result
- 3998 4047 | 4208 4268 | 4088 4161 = 1.6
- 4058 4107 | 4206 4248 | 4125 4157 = -1.0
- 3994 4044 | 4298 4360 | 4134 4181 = 0.9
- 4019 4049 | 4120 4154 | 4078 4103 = 1.0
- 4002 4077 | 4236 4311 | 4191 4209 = 1.3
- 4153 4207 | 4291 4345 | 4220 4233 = 0.5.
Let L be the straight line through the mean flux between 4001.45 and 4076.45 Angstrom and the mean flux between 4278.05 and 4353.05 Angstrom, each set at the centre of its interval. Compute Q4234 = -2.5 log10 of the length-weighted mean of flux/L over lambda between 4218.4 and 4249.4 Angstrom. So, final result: 0.04 mag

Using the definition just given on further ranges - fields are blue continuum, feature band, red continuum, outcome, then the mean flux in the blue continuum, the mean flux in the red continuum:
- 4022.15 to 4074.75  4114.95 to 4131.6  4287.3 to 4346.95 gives 0.00 mag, 32.4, 28.2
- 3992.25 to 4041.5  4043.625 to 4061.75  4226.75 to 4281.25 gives 0.08 mag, 34.6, 28.8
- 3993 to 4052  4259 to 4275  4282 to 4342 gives 0.00 mag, 34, 28.1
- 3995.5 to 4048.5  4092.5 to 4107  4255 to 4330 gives 0.06 mag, 34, 28.5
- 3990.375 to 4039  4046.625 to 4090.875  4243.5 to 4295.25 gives 0.07 mag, 34.8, 28.7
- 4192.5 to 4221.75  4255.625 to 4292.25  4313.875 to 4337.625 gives -0.04 mag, 28.2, 27.6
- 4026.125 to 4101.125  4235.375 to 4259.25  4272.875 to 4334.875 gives 0.02 mag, 31.8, 28.3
